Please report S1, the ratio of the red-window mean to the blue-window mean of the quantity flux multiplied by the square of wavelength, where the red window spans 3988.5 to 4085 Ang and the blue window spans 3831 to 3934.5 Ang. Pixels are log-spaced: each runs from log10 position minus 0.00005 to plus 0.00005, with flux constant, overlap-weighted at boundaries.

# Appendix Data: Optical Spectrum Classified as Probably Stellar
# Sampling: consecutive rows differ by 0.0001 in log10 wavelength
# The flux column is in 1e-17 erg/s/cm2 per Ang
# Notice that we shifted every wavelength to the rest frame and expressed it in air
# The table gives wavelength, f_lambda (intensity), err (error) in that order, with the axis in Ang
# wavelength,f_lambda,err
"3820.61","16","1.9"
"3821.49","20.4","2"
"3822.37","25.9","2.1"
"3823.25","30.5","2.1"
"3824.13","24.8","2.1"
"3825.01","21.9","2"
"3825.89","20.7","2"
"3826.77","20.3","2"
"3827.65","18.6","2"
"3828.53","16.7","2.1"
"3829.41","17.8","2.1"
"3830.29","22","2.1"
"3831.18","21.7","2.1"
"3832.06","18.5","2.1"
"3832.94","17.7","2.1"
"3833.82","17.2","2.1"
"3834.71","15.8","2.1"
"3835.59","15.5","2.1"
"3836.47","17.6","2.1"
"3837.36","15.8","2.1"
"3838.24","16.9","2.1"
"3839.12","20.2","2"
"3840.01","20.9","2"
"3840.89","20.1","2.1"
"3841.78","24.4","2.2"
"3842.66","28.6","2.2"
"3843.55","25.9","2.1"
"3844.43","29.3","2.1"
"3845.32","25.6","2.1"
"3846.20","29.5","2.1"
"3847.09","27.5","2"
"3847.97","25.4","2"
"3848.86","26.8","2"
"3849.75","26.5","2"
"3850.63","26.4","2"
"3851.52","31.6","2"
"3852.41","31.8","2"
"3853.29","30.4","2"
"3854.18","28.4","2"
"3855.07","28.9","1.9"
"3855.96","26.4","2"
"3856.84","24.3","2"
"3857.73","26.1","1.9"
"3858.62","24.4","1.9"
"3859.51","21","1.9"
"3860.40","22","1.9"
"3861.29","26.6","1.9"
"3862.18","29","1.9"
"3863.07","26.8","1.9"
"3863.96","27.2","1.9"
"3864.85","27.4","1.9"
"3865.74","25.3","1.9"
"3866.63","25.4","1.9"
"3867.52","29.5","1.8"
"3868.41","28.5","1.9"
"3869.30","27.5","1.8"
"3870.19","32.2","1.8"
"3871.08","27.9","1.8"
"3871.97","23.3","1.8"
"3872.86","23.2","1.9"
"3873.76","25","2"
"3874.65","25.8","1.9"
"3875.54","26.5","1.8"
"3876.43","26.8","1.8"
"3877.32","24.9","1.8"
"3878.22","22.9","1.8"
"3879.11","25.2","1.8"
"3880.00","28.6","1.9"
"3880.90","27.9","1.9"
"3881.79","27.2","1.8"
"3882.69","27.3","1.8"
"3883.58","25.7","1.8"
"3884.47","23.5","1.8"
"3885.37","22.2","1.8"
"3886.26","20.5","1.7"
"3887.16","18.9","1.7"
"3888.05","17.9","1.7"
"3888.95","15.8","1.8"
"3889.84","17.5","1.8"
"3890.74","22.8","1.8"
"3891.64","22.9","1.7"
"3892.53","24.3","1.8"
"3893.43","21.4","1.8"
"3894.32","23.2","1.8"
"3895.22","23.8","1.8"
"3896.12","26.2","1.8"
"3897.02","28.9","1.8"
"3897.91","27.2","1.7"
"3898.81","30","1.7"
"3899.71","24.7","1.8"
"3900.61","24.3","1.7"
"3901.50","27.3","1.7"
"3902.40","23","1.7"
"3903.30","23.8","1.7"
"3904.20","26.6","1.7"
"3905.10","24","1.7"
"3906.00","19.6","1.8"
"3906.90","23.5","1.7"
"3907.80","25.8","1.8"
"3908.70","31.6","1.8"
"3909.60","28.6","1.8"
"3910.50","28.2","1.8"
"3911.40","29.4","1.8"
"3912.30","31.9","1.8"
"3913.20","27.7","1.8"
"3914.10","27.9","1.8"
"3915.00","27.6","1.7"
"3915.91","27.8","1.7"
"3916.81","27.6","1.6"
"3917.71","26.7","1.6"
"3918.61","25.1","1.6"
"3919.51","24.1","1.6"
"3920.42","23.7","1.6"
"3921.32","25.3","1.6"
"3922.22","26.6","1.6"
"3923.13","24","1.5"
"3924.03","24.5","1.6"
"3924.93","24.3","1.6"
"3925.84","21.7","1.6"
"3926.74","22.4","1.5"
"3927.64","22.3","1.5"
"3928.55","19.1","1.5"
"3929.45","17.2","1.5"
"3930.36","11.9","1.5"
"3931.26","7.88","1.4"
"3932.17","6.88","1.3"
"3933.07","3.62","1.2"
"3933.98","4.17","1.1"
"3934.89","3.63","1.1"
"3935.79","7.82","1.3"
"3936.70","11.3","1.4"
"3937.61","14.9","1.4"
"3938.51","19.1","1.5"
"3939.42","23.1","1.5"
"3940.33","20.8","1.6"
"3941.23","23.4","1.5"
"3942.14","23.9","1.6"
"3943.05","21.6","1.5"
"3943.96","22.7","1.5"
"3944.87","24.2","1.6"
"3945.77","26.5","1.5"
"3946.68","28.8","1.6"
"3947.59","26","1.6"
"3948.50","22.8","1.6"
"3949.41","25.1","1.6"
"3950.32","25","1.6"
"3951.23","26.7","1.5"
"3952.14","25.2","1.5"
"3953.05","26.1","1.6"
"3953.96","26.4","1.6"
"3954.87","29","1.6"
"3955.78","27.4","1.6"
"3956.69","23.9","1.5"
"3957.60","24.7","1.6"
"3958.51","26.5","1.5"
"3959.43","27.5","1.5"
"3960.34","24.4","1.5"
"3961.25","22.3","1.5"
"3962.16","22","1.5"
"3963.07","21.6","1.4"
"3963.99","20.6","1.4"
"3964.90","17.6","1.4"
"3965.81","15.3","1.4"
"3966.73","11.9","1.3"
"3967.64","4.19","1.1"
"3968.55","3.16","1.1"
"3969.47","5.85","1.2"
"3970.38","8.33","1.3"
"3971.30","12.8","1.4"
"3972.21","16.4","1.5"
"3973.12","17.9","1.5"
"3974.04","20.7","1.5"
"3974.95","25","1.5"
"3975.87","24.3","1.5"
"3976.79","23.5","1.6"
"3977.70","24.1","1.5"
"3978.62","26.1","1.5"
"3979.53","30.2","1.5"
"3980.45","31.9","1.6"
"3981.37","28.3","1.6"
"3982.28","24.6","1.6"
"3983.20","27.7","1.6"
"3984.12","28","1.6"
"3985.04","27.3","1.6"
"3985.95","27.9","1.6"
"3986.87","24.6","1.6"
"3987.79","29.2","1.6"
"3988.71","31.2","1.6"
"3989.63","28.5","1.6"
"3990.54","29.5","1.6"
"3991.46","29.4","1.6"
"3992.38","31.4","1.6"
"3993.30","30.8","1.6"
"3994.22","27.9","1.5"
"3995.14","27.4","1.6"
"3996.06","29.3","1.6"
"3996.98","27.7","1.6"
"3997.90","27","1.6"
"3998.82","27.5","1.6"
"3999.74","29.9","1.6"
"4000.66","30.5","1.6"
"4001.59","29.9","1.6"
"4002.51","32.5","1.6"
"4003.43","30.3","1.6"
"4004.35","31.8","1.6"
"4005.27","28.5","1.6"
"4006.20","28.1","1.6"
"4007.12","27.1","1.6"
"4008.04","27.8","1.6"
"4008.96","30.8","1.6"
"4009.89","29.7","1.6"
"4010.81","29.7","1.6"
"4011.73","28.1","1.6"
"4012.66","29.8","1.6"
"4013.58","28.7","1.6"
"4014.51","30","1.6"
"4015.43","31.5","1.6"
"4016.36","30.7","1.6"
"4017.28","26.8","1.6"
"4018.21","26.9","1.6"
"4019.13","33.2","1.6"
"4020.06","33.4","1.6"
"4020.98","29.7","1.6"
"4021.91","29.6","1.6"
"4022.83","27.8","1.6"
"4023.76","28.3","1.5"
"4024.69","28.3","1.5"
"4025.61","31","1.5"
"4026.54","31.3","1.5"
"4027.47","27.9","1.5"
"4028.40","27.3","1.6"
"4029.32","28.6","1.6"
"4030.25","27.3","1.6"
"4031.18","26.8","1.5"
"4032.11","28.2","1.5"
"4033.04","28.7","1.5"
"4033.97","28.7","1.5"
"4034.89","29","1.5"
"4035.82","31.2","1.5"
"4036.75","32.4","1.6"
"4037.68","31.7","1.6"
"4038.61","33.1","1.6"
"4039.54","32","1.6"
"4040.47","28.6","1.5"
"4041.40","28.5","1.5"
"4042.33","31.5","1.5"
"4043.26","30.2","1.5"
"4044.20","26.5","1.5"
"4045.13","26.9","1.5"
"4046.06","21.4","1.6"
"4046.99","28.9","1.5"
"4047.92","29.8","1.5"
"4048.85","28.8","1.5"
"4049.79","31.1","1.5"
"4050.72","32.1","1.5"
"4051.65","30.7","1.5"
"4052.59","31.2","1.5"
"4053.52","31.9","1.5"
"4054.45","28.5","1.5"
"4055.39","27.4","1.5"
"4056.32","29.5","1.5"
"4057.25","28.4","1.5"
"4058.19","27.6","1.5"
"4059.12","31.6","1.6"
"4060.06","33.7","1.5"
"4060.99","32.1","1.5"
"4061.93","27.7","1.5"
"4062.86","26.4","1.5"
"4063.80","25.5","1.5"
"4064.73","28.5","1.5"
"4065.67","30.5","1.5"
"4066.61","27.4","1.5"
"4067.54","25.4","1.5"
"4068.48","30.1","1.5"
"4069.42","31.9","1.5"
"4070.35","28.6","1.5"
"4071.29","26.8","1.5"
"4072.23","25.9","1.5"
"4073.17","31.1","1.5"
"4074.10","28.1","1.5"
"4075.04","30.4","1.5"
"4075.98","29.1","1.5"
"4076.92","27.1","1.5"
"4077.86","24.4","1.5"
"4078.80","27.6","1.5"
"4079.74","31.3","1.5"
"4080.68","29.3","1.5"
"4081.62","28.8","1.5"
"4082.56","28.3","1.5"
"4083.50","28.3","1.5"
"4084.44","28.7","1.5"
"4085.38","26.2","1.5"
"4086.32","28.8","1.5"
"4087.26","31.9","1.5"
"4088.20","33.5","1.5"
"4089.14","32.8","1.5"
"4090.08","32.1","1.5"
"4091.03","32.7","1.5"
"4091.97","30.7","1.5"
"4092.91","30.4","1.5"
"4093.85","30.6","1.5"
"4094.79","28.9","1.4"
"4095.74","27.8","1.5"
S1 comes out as 1.32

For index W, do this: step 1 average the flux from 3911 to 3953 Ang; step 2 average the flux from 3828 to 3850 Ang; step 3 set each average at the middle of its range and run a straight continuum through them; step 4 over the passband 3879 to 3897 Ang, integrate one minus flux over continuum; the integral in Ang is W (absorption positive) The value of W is -1.4 Ang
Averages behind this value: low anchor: 21.7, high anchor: 21.4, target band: 23.2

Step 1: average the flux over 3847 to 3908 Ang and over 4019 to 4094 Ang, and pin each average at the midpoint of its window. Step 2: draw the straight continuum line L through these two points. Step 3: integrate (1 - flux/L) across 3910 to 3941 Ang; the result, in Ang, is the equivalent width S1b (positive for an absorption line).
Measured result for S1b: 7.1 Ang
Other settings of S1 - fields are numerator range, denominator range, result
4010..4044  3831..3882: 1.29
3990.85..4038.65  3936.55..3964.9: 1.28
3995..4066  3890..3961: 1.34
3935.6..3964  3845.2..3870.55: 0.90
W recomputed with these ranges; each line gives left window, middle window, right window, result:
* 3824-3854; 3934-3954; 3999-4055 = 4.1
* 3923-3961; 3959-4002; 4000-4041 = 2.7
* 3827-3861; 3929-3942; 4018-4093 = 6.6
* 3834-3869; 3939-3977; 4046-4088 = 8.0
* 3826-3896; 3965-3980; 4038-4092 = 5.6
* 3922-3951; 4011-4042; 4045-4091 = -4.4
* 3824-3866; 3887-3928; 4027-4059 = 0.8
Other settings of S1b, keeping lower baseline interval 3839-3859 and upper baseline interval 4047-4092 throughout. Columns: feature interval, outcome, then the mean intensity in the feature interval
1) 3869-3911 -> 3.6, 24.8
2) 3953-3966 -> 2.0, 23.8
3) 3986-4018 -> -0.8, 29.2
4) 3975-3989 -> 0.6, 27.1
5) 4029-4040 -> -0.3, 29.8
